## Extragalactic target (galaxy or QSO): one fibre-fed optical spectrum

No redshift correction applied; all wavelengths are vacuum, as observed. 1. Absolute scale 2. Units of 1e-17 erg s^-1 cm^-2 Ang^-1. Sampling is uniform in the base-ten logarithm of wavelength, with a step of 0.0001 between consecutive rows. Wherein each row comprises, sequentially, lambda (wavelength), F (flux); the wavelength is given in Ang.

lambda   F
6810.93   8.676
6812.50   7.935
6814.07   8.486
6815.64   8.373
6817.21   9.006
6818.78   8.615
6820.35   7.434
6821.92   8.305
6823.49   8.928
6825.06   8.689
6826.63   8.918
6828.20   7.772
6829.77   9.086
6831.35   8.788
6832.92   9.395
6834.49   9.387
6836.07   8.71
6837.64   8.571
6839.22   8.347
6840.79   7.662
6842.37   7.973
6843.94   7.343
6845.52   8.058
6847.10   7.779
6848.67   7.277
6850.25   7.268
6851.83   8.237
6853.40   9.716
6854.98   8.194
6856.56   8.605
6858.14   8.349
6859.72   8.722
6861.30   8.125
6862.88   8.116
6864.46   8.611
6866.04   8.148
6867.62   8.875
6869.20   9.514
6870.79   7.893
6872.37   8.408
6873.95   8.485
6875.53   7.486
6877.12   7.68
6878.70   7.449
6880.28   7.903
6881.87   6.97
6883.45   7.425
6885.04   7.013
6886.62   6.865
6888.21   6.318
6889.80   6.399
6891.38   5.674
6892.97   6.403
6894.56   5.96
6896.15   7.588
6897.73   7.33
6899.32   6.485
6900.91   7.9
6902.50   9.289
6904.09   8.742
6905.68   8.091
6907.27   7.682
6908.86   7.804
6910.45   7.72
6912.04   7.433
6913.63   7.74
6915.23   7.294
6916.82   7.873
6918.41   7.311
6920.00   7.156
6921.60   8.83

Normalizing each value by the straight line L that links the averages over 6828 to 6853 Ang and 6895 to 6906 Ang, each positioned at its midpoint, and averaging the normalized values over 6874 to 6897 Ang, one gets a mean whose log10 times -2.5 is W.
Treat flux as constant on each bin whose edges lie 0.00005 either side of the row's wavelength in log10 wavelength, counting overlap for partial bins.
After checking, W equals 0.14 mag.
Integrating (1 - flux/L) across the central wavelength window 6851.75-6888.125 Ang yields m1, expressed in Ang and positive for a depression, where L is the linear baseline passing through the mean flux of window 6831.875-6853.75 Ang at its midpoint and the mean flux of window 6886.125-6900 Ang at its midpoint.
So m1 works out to -3.7 Ang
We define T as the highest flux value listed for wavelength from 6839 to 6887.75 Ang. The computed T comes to 9.716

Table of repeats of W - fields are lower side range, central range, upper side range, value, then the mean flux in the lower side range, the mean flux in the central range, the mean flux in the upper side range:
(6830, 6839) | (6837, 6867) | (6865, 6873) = 0.07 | 8.93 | 8.17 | 8.57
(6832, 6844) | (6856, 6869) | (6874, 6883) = -0.07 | 8.5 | 8.49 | 7.58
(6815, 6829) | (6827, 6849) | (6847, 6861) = 0.00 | 8.46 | 8.33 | 8.26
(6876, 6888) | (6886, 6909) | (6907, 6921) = 0.03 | 7.28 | 7.22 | 7.57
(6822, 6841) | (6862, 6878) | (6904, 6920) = -0.01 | 8.71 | 8.32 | 7.7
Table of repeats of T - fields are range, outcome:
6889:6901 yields 7.9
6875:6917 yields 9.289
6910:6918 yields 7.873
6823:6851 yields 9.395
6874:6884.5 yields 7.903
